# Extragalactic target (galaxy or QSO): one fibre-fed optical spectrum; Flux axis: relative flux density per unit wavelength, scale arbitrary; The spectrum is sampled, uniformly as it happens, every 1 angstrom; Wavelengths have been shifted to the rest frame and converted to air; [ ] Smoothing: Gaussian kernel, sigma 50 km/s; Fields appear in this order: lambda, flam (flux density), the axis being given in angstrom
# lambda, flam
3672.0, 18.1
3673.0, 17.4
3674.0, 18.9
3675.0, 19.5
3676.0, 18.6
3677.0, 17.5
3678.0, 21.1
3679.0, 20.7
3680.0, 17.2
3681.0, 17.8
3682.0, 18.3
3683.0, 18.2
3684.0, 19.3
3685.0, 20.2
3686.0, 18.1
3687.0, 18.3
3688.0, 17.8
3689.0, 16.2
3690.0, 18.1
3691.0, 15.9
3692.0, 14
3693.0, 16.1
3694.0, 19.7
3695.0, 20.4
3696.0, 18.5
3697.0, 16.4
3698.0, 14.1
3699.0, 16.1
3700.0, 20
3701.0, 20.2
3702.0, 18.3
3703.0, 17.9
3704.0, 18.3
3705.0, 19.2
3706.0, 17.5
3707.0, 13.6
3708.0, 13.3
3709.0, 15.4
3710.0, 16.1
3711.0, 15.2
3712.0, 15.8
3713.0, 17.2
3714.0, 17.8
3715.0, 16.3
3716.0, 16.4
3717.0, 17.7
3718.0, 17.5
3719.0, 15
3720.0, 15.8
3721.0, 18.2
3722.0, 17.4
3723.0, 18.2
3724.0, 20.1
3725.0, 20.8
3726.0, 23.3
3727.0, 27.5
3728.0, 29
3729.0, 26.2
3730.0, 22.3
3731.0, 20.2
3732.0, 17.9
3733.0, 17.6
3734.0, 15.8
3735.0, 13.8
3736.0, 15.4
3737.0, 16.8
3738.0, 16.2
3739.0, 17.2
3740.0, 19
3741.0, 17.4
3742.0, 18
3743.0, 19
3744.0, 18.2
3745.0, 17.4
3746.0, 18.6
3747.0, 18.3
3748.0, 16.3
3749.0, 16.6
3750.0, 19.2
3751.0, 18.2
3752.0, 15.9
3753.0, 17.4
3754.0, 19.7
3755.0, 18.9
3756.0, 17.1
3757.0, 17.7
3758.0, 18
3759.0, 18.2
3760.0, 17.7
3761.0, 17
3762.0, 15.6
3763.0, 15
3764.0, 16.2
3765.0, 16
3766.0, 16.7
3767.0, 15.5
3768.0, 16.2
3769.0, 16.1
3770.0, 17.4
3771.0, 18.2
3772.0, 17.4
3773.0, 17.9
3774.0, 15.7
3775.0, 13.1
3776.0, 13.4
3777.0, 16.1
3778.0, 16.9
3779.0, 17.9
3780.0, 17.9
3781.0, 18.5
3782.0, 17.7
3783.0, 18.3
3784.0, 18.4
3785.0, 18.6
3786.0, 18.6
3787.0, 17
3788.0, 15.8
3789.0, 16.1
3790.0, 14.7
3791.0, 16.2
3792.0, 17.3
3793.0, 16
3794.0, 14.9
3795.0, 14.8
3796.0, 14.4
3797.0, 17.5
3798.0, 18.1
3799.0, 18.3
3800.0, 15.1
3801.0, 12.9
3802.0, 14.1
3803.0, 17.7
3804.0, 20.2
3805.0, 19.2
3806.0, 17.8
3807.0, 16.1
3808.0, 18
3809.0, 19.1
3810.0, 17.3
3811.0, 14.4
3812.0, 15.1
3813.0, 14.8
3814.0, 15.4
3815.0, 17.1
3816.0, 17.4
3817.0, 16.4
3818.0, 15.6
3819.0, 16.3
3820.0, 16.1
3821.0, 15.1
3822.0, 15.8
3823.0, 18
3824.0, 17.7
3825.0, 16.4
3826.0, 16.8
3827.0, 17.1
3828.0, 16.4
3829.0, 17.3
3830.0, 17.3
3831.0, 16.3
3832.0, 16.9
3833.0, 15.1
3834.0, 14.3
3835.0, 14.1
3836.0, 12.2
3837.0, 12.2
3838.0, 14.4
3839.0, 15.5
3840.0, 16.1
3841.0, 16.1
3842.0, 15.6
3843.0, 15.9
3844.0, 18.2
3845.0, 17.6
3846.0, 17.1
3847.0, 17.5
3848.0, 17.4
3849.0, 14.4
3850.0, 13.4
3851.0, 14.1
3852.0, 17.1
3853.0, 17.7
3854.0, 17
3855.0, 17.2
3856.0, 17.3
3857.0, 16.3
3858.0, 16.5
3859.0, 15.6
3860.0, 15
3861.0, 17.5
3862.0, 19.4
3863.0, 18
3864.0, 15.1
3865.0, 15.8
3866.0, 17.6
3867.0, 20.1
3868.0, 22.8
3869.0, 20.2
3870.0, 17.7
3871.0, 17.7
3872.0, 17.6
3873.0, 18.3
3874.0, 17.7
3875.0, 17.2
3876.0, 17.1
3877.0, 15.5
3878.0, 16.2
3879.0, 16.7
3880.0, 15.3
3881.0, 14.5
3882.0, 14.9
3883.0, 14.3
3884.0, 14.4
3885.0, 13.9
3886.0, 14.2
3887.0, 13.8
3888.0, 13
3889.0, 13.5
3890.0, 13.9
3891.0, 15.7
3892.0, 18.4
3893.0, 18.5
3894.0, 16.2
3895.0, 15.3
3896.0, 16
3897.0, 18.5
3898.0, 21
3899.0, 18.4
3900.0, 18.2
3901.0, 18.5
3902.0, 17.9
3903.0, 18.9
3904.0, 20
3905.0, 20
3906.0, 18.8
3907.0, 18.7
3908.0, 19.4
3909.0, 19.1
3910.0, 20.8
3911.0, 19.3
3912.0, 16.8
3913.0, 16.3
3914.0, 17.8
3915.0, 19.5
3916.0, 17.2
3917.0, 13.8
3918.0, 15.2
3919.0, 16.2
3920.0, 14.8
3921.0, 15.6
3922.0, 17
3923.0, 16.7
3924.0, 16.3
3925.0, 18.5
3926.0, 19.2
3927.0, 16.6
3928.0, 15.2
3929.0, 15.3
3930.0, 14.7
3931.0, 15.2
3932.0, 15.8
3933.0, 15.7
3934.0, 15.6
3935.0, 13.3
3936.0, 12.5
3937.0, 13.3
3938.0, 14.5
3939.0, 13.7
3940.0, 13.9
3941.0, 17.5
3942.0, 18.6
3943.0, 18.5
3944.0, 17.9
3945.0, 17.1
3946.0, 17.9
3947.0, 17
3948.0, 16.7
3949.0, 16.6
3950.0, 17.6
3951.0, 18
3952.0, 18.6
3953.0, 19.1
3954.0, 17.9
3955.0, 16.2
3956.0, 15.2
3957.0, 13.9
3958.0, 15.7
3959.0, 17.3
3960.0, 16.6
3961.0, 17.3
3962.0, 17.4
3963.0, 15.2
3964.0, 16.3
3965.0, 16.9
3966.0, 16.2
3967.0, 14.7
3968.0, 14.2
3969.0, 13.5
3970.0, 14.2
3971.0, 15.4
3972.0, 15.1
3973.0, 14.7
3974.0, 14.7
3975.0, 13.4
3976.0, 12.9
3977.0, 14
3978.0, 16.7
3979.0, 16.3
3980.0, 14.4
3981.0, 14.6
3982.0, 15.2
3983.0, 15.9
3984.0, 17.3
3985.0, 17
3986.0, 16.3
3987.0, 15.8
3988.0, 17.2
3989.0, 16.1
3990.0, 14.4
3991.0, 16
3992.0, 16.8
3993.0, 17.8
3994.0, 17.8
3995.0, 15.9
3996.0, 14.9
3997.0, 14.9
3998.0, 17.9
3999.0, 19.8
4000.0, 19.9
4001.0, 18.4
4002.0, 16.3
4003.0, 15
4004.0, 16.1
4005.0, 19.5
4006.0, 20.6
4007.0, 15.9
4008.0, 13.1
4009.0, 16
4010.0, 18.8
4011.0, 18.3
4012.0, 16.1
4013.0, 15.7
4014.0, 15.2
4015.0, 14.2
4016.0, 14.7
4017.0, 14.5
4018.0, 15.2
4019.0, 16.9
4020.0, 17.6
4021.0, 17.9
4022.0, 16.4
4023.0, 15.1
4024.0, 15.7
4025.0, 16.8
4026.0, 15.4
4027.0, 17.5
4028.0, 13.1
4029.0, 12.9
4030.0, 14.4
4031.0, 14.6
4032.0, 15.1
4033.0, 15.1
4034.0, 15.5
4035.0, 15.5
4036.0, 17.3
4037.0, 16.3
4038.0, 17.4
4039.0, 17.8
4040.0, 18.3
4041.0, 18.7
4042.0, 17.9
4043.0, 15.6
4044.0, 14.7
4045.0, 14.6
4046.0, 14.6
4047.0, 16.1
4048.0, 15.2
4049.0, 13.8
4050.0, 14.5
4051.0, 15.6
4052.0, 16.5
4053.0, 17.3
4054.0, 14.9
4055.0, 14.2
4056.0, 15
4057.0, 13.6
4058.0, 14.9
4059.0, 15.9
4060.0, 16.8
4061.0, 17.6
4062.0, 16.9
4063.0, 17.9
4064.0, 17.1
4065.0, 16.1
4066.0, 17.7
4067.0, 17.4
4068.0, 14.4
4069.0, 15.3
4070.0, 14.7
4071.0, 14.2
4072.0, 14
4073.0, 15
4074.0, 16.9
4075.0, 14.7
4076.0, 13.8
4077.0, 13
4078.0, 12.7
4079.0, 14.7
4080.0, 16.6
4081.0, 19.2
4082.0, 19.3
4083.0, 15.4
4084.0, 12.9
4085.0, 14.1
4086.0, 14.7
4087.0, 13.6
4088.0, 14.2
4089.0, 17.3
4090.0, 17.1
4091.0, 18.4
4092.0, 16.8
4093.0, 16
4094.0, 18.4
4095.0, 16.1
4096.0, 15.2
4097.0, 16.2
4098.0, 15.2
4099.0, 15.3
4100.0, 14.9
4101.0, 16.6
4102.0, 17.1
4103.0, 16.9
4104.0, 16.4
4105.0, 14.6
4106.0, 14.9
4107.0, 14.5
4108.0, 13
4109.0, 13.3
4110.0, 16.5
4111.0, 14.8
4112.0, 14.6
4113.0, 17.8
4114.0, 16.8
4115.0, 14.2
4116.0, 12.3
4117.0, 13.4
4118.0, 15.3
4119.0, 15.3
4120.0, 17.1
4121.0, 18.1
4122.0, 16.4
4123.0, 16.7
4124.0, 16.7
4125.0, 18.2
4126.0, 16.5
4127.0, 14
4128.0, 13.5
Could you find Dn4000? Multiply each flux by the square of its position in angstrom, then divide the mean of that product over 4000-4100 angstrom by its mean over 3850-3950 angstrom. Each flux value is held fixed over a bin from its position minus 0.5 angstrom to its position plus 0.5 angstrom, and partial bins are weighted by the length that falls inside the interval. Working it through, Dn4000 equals 1.0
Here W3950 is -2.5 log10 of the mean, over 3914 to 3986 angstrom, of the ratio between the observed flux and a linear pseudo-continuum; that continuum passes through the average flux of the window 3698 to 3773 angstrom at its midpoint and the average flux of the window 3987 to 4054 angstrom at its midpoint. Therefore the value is 0.04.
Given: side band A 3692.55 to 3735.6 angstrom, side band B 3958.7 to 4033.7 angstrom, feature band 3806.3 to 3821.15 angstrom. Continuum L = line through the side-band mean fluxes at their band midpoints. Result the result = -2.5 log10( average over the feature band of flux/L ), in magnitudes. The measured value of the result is 0.071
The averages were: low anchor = 18.2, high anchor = 16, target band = 16.3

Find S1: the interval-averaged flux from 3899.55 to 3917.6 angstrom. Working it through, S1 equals 18.4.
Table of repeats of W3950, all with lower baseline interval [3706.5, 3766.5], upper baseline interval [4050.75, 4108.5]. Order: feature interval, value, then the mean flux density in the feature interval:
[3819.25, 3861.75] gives 0.07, 16.1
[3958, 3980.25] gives 0.07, 15.4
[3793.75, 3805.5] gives 0.06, 16.5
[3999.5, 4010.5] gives -0.07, 17.2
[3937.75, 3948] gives -0.01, 16.7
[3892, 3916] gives -0.10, 18.4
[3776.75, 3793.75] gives 0.02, 17.2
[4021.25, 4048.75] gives 0.01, 15.8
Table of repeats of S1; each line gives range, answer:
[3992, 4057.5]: 16.1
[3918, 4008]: 16.2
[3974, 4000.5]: 16.1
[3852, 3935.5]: 16.9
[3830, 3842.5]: 15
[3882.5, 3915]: 17.2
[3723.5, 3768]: 18.4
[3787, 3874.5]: 16.5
